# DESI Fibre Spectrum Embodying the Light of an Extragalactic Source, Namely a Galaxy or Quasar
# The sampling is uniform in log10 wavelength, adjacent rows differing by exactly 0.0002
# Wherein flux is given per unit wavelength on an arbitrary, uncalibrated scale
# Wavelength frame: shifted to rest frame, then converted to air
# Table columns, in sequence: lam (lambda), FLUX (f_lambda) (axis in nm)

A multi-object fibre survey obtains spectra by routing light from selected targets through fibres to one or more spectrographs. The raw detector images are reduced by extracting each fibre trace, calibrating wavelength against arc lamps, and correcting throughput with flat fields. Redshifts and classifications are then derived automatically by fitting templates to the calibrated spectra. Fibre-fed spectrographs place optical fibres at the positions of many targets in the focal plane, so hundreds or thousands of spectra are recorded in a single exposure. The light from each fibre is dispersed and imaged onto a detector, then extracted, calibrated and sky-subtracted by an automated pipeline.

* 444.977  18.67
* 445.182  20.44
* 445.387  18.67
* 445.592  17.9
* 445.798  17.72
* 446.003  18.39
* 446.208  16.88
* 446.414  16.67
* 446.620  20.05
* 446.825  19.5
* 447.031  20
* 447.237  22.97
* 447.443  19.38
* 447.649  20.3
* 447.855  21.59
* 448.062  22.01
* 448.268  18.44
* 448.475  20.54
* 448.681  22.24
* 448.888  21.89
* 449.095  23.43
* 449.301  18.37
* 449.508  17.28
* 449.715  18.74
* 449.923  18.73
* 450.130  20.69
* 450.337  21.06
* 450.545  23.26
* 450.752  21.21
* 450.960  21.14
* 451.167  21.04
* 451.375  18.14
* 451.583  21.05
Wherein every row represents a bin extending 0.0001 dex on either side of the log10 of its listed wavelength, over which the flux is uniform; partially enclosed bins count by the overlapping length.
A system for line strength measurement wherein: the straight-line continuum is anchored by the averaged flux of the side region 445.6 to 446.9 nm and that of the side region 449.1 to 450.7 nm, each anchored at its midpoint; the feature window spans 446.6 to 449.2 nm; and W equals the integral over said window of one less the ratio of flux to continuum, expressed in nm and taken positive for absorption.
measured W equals -0.27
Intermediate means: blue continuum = 18.2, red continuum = 20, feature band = 21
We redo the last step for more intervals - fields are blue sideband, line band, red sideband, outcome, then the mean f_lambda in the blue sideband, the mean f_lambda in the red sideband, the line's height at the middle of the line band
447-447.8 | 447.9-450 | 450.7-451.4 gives 0.05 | 20.8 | 20.6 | 20.7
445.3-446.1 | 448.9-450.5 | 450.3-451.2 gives 0.07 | 18.2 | 21.6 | 20.9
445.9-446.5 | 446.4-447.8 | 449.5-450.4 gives -0.18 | 17.3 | 19.4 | 17.8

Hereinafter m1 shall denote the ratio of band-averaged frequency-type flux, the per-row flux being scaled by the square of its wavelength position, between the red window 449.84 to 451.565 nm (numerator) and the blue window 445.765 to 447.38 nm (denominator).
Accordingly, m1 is 1.1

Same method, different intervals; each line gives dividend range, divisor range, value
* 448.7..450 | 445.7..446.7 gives 1.13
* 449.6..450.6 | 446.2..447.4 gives 1.05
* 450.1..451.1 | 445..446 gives 1.18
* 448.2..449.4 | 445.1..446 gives 1.14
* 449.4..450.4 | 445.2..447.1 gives 1.06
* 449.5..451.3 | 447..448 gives 0.99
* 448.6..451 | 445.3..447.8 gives 1.10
